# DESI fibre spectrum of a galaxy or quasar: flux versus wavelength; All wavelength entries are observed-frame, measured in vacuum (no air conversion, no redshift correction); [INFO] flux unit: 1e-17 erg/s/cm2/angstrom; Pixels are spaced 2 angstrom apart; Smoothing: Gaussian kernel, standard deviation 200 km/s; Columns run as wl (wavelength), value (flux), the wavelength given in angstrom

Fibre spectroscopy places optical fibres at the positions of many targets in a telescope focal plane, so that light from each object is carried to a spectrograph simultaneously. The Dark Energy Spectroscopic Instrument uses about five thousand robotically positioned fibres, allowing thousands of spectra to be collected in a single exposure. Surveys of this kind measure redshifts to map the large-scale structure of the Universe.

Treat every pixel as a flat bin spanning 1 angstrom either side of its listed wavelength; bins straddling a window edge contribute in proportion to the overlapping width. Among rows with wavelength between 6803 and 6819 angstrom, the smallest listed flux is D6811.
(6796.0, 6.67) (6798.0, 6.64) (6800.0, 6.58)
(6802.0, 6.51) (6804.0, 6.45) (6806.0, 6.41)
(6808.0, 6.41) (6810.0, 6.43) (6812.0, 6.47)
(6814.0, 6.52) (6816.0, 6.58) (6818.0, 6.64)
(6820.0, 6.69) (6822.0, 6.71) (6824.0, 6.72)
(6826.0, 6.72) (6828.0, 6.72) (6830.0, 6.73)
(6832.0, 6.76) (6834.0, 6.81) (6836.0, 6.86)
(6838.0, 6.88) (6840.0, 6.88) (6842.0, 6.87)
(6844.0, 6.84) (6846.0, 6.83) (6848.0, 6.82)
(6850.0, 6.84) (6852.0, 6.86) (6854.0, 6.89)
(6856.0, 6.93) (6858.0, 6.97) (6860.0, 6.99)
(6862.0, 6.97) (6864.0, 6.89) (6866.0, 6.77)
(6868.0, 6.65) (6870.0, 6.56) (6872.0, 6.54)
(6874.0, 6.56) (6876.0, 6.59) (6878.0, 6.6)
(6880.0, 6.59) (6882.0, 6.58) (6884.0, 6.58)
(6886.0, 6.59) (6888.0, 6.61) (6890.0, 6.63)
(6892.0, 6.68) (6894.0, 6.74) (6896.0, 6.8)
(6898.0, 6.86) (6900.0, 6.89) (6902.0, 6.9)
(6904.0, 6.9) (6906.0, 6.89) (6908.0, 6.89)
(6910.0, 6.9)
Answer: 6.41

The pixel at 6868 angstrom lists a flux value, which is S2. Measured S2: 6.65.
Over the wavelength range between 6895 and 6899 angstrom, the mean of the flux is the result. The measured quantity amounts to 6.83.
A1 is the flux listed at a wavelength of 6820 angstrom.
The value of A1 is 6.69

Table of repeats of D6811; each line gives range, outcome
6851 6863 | 6.86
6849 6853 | 6.84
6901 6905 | 6.9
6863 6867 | 6.77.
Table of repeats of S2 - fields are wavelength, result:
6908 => 6.89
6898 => 6.86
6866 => 6.77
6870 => 6.56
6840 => 6.88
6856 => 6.93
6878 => 6.6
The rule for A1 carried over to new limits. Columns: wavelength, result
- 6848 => 6.82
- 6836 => 6.86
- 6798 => 6.64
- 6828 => 6.72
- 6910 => 6.9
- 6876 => 6.59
